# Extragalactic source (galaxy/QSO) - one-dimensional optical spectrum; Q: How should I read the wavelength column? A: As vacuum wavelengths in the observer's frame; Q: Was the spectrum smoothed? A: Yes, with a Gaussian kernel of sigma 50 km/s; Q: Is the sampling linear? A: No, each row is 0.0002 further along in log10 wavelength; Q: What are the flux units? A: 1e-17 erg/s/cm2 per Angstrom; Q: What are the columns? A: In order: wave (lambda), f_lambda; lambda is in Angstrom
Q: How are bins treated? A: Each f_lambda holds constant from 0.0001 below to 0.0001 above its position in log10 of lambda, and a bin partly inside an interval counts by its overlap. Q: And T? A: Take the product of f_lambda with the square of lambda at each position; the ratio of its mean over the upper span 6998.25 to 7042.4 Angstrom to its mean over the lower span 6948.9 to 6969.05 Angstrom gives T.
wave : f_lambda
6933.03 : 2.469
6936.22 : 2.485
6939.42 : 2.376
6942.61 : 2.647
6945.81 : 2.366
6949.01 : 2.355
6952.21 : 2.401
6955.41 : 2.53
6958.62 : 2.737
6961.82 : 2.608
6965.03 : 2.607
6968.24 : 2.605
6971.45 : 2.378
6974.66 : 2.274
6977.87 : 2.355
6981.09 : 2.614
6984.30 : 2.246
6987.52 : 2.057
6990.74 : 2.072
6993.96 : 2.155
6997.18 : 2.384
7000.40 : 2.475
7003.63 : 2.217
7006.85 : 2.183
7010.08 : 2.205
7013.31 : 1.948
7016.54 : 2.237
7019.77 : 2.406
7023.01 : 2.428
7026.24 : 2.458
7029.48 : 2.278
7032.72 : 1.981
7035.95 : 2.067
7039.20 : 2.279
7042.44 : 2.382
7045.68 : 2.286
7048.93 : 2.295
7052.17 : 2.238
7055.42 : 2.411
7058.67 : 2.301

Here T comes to 0.9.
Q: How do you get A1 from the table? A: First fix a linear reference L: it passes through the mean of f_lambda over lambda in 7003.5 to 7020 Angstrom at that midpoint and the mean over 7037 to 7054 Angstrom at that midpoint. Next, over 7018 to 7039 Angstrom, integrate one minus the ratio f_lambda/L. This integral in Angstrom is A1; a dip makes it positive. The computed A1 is -0.34 Angstrom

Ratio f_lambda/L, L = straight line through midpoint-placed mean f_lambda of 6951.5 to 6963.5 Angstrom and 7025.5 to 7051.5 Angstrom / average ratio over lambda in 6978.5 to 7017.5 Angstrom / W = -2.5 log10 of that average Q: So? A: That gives 0.08 mag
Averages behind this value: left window 2.58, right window 2.25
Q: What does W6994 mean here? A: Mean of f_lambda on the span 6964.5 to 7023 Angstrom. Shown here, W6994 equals 2.3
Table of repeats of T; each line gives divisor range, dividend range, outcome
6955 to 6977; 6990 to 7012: 0.90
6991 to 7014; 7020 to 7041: 1.02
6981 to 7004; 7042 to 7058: 1.04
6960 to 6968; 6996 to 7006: 0.91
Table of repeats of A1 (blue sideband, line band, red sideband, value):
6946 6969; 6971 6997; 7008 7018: 0.8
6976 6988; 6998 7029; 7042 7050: 0.5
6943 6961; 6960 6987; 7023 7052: -0.1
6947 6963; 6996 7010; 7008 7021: -0.3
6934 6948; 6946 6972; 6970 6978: -1.5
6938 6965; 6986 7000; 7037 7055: 1.3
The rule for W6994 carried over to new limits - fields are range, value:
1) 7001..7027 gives 2.26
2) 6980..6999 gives 2.25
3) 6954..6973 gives 2.58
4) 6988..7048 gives 2.24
